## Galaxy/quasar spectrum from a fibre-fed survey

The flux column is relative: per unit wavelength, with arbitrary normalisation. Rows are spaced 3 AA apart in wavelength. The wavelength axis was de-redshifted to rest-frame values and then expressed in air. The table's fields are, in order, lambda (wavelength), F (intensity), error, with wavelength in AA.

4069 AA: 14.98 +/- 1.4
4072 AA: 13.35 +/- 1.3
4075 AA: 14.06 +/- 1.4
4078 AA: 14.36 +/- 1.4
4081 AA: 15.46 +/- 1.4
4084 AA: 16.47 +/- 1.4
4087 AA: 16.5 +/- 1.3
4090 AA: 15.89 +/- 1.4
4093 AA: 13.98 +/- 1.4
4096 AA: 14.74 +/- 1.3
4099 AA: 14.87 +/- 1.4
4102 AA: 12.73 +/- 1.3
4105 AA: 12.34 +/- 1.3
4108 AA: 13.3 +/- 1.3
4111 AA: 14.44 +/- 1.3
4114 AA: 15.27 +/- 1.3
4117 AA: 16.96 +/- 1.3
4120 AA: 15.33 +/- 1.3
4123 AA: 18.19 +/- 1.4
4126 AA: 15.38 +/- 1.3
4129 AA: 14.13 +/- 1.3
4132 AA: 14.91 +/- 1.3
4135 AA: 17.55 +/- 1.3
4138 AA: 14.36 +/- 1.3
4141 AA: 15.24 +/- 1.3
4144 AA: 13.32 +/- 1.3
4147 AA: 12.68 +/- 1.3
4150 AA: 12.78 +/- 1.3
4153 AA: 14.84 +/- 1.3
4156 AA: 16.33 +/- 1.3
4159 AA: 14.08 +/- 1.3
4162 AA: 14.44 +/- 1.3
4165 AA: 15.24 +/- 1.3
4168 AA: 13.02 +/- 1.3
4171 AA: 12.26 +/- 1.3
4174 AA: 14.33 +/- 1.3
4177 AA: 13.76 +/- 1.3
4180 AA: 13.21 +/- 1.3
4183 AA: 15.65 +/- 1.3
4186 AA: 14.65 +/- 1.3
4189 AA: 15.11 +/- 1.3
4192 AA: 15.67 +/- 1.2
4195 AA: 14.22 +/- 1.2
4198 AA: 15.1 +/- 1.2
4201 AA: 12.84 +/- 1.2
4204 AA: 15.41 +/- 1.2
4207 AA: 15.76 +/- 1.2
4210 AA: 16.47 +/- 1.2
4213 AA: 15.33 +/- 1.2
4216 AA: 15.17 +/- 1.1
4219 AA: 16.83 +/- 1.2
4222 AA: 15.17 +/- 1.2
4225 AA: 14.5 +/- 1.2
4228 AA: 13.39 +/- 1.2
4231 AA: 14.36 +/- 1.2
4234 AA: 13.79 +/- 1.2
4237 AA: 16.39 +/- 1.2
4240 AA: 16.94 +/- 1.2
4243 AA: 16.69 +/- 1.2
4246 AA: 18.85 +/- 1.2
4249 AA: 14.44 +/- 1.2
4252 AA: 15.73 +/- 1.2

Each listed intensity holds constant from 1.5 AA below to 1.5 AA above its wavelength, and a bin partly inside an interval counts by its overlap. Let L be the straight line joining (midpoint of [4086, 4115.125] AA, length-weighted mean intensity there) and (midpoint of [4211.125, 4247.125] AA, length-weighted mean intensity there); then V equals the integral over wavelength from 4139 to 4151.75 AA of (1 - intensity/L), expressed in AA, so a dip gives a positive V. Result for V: 1.1 AA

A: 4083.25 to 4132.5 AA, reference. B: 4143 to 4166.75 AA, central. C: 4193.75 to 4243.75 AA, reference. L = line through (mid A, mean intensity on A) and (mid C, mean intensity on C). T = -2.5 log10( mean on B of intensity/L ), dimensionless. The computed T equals 0.06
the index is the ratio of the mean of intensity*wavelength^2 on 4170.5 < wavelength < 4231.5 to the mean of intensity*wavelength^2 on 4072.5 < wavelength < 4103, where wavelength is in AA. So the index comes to 1.05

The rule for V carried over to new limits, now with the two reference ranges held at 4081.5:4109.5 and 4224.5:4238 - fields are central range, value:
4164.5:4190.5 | 0.7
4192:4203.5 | 0.1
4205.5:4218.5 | -1.2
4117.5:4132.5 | -1.2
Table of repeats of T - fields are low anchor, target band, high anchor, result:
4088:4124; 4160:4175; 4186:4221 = 0.092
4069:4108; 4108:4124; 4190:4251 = -0.072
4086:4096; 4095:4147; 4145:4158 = -0.009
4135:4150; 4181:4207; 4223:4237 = -0.046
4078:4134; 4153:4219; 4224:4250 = 0.045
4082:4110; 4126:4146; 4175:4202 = -0.027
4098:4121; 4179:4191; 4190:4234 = 0.004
